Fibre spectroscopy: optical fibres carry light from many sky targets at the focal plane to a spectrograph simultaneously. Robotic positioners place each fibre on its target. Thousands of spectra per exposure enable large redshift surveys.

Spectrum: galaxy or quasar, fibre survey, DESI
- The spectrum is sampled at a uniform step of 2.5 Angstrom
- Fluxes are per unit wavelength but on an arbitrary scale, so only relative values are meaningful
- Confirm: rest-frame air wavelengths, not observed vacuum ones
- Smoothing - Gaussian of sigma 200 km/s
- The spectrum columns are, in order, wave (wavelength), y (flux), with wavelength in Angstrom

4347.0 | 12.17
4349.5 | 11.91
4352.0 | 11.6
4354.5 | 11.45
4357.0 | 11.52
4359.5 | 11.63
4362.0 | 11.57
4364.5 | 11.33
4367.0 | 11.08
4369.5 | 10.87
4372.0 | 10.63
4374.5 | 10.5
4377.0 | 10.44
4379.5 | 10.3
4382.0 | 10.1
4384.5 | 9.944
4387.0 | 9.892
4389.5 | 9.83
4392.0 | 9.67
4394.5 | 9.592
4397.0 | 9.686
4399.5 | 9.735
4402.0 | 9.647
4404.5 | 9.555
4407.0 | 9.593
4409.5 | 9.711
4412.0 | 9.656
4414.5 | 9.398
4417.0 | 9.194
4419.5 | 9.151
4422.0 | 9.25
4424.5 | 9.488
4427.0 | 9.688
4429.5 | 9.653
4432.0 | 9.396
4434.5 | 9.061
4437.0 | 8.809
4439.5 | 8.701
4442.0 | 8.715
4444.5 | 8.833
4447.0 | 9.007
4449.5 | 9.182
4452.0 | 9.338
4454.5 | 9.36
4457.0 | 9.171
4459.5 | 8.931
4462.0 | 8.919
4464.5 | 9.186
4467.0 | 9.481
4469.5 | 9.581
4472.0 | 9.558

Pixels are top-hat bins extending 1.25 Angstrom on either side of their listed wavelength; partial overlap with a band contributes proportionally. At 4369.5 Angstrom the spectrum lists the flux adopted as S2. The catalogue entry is 10.87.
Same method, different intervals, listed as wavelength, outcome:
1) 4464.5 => 9.186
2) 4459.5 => 8.931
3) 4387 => 9.892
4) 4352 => 11.6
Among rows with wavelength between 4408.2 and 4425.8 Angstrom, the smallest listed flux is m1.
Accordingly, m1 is 9.151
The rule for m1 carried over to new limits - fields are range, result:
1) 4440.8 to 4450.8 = 8.715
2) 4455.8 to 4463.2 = 8.919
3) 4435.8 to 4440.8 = 8.701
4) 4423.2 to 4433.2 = 9.396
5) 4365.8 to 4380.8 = 10.3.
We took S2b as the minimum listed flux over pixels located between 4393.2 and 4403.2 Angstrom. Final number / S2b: 9.592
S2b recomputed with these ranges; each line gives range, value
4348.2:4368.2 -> 11.08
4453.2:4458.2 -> 9.171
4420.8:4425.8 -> 9.25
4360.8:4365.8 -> 11.33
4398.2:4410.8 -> 9.555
